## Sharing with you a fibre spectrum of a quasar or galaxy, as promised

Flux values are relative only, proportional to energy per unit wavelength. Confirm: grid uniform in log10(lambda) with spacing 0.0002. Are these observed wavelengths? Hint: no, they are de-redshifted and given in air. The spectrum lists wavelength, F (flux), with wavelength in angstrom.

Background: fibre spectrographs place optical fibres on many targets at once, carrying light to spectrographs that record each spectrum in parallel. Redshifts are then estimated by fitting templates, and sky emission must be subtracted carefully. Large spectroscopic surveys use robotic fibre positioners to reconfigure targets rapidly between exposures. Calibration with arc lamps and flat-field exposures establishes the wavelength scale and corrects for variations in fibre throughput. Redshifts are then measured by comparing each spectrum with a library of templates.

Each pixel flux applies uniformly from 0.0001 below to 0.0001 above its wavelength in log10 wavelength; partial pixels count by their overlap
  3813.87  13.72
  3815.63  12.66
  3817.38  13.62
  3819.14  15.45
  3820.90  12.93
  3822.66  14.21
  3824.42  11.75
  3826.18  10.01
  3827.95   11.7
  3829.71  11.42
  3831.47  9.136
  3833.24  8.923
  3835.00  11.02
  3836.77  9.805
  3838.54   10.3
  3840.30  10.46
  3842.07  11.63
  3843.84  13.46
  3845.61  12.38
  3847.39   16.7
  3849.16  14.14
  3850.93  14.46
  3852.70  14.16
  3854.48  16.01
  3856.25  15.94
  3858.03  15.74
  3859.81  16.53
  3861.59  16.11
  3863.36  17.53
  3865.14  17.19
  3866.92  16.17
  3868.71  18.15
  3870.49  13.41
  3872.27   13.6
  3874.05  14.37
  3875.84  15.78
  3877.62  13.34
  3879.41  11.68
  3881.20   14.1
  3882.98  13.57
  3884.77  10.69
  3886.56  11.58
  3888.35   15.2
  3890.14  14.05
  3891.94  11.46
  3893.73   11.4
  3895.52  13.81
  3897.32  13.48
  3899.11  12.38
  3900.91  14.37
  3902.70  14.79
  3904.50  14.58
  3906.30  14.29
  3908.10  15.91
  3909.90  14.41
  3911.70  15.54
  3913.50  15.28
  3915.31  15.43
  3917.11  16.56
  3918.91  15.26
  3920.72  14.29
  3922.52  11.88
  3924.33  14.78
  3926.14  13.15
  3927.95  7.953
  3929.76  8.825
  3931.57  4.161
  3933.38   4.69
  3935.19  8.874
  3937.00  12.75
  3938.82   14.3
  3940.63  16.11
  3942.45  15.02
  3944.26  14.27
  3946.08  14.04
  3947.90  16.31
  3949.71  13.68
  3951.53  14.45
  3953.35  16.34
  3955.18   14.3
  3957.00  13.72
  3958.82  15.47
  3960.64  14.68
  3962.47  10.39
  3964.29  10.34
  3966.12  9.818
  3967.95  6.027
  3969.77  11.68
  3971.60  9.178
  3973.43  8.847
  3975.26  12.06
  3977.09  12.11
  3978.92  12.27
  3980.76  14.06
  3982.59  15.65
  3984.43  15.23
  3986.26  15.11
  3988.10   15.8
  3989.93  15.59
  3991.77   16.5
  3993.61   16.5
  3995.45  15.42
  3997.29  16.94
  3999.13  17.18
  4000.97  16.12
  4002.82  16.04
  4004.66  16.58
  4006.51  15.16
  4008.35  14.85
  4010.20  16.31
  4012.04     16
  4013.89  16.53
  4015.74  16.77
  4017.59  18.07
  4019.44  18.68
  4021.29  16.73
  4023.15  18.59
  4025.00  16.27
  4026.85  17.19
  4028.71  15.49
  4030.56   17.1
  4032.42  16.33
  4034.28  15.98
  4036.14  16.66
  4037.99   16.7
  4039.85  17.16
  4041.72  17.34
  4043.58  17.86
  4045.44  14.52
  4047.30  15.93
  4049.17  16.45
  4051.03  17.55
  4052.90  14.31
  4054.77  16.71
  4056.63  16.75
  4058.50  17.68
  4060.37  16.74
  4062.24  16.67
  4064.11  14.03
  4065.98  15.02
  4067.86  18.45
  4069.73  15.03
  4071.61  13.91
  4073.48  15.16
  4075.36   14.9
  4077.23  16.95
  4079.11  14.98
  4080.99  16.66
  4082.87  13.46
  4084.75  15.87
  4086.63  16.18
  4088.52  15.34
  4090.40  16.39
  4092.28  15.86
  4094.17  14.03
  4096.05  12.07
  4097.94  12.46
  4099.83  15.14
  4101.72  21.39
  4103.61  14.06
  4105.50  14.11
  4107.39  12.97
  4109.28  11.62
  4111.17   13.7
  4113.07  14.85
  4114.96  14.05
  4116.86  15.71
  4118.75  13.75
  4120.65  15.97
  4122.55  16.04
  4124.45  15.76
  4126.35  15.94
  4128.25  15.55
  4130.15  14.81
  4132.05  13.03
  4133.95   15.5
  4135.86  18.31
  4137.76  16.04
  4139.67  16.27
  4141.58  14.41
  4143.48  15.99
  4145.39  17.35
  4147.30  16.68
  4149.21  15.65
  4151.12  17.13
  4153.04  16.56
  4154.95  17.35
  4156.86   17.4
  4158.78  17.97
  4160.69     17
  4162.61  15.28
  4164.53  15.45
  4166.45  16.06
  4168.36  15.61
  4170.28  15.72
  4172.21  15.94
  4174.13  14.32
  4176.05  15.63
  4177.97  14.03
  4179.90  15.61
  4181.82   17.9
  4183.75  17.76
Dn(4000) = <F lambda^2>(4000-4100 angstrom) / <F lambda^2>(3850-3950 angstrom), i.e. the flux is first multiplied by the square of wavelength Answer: 1.3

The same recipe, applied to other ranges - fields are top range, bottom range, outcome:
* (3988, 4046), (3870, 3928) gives 1.27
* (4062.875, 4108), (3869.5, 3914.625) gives 1.22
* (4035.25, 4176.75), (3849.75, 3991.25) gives 1.27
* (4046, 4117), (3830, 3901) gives 1.26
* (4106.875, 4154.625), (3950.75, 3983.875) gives 1.36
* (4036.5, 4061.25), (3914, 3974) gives 1.41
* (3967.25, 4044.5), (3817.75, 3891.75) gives 1.23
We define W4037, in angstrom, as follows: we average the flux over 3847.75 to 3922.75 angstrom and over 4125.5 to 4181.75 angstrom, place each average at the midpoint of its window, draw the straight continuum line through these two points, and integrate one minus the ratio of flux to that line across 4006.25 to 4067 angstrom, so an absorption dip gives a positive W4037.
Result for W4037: -4.6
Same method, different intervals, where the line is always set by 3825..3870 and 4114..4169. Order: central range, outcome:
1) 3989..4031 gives -4.7 angstrom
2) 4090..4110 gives 1.4 angstrom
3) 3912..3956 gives 3.7 angstrom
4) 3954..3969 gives 2.7 angstrom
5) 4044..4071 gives -1.5 angstrom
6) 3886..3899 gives 0.9 angstrom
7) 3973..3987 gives 1.3 angstrom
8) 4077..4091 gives -0.1 angstrom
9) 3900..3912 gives -0.7 angstrom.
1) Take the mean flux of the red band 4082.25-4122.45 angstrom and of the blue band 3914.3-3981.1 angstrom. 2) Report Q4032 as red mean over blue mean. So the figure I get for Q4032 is 1.2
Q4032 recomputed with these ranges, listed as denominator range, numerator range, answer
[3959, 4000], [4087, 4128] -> 1.12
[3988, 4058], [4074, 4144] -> 0.92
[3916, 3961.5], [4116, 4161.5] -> 1.23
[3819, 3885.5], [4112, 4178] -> 1.17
